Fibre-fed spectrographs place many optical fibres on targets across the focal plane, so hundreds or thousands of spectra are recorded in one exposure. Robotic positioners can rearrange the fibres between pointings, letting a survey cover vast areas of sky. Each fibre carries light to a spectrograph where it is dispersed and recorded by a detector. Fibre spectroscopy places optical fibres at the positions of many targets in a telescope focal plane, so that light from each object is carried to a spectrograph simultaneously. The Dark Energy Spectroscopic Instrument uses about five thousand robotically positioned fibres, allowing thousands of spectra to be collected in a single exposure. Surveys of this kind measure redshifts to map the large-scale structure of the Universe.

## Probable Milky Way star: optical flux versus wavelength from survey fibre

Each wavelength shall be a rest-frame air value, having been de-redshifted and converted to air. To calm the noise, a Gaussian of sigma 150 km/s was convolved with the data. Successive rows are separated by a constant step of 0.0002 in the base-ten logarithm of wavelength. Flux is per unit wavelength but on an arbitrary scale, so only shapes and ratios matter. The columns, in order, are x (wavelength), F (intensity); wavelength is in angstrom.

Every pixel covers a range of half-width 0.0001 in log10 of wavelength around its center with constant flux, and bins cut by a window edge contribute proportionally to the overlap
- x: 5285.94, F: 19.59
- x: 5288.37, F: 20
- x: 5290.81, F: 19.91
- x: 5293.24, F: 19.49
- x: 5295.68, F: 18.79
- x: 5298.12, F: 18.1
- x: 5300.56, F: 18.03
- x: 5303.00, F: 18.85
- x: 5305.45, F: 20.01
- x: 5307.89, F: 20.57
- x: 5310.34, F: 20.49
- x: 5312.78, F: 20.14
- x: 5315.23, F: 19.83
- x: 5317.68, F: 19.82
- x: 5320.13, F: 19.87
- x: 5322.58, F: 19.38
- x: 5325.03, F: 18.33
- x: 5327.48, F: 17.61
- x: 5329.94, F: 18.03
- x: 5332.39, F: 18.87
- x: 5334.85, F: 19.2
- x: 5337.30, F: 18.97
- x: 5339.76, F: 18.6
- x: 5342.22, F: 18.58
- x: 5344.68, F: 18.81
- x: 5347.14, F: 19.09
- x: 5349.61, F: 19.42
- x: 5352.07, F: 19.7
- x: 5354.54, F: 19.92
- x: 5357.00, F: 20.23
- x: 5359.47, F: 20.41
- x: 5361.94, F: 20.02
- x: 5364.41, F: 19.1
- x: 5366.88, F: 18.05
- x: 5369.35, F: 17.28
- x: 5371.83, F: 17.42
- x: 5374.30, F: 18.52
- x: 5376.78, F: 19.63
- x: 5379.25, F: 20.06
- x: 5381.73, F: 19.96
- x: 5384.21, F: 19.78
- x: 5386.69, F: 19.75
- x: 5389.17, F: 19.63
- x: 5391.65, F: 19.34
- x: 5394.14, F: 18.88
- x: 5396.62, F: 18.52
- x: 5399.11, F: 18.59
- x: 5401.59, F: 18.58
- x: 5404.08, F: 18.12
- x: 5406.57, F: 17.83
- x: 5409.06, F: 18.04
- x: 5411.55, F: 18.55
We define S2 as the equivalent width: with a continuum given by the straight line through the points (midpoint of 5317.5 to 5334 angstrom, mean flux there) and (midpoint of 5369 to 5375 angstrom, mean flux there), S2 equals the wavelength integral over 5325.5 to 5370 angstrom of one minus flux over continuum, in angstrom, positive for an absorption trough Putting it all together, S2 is -1.8 angstrom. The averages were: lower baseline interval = 18.8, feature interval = 19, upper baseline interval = 17.7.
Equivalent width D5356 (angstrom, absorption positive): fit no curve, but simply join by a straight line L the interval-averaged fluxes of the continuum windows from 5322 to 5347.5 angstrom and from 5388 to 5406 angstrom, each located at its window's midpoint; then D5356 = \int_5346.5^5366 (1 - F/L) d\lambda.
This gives -1.1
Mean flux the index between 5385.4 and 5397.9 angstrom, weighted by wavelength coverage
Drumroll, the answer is 19.2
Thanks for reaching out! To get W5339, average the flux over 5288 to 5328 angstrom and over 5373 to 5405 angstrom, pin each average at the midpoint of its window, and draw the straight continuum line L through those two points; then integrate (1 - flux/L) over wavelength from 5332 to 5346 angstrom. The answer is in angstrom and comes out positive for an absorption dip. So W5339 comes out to 0.3 angstrom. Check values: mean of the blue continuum 19.4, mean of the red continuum 19.2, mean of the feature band 18.8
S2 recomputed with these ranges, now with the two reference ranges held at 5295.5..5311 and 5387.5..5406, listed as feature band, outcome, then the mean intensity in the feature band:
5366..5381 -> 0.3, 18.6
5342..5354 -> -0.1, 19.2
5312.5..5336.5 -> 0.1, 19.1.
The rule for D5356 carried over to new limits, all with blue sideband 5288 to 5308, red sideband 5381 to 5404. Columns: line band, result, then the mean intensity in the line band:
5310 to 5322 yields -0.5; 20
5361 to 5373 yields 0.5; 18.3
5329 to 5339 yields 0.2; 18.8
